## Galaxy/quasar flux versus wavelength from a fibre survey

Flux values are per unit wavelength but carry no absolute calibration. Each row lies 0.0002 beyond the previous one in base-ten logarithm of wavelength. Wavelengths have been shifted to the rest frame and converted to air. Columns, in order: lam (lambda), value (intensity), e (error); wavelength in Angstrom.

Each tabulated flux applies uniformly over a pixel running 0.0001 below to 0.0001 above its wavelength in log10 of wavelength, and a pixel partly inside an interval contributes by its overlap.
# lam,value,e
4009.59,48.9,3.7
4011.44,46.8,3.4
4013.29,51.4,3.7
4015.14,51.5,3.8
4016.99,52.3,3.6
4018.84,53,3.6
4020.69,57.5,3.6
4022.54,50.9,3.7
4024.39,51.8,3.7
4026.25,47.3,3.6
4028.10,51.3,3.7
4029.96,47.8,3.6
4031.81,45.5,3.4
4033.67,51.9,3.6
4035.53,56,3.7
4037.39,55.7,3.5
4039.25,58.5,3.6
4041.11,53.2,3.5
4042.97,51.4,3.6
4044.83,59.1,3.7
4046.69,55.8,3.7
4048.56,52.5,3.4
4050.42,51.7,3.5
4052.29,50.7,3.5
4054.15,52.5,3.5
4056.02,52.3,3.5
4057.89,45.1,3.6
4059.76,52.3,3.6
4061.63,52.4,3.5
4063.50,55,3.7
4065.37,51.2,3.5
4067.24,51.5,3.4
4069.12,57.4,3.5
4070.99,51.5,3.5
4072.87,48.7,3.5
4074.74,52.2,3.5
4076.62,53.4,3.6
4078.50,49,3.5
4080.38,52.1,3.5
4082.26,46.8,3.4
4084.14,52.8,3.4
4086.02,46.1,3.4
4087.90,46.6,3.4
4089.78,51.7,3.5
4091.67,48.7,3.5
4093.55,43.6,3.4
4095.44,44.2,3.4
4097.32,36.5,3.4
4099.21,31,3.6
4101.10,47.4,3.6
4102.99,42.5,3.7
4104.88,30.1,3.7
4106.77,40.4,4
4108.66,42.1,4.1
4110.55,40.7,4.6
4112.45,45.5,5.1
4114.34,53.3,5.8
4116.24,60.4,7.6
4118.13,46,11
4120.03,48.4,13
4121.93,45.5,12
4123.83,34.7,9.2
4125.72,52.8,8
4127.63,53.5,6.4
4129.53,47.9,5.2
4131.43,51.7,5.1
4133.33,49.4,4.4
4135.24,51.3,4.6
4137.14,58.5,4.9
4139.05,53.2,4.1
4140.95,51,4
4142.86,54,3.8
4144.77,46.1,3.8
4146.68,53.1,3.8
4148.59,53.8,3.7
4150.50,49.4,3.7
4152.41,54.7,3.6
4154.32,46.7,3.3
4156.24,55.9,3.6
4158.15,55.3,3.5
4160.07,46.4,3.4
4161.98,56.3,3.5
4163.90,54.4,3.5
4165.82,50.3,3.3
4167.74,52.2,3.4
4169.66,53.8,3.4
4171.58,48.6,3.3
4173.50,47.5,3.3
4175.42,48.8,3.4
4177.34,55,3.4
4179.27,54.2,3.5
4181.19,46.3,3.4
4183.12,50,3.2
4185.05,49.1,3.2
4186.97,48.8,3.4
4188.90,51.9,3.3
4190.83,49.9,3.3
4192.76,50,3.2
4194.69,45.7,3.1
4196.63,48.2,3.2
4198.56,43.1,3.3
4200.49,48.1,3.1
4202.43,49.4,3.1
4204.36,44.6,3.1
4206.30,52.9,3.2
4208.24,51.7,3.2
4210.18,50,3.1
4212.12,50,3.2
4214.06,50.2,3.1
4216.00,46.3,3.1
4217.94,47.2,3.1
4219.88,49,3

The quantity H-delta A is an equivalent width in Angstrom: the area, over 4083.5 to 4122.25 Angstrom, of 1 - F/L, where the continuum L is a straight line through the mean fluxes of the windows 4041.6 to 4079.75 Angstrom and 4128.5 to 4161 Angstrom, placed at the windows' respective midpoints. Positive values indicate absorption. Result 5.3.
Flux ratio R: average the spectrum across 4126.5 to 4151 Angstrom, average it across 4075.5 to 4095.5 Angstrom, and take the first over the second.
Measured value 1.1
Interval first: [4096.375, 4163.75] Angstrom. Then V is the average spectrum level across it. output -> 48.3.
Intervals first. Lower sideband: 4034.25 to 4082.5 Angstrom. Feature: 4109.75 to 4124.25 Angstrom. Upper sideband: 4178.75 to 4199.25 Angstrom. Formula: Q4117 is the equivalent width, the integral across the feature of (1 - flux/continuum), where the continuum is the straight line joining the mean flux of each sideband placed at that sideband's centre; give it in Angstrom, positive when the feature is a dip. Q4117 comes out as 1.03 Angstrom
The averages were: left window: 52.7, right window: 48.8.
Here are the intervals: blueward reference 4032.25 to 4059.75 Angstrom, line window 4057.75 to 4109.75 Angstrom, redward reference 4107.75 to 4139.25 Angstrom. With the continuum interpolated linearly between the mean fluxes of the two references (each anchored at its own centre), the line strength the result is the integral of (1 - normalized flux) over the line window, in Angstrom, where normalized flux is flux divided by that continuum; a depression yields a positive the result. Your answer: 4.0 Angstrom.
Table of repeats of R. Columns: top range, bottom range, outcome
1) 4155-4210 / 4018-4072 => 0.96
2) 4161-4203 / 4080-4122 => 1.11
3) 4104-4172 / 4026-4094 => 0.97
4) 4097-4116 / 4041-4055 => 0.78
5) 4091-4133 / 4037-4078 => 0.85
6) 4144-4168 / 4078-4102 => 1.13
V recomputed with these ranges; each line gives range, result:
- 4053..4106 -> 48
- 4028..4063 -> 52.5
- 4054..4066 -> 51.5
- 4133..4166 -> 52.3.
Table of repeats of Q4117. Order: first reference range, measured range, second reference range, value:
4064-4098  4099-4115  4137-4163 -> 2.8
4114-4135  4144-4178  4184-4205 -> -2.0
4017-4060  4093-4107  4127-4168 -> 3.5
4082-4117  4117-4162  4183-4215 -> -4.0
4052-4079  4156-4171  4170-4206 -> -1.0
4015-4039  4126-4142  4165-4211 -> -0.6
